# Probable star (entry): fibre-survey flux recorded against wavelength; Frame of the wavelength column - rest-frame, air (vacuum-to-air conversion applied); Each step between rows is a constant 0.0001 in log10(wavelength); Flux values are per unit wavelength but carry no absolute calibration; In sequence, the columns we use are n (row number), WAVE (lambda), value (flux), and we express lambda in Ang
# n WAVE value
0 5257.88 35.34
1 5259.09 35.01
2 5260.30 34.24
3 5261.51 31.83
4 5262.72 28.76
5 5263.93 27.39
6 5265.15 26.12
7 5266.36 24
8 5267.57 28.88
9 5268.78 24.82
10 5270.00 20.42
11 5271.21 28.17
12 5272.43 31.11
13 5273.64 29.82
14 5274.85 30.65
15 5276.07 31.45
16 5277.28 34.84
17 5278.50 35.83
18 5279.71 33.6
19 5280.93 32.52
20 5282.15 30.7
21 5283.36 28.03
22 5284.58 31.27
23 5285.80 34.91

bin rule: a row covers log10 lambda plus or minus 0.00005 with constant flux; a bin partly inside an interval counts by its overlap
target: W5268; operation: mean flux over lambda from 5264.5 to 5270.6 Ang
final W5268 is 24.8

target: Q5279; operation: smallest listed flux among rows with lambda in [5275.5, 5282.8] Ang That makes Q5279 30.7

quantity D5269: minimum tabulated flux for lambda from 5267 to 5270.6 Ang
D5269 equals 20.42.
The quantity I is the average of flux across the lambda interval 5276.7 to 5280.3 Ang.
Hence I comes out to 34.8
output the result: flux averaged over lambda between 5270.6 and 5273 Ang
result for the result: 29.6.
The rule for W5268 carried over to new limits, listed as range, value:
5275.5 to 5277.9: 33.2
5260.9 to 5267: 27.6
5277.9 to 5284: 32.1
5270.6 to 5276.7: 30.3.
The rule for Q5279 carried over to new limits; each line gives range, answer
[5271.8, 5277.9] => 29.82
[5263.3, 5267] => 24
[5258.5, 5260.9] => 34.24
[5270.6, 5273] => 28.17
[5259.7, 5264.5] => 27.39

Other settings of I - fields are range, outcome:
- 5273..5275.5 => 30.3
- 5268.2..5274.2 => 26.8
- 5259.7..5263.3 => 31.7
